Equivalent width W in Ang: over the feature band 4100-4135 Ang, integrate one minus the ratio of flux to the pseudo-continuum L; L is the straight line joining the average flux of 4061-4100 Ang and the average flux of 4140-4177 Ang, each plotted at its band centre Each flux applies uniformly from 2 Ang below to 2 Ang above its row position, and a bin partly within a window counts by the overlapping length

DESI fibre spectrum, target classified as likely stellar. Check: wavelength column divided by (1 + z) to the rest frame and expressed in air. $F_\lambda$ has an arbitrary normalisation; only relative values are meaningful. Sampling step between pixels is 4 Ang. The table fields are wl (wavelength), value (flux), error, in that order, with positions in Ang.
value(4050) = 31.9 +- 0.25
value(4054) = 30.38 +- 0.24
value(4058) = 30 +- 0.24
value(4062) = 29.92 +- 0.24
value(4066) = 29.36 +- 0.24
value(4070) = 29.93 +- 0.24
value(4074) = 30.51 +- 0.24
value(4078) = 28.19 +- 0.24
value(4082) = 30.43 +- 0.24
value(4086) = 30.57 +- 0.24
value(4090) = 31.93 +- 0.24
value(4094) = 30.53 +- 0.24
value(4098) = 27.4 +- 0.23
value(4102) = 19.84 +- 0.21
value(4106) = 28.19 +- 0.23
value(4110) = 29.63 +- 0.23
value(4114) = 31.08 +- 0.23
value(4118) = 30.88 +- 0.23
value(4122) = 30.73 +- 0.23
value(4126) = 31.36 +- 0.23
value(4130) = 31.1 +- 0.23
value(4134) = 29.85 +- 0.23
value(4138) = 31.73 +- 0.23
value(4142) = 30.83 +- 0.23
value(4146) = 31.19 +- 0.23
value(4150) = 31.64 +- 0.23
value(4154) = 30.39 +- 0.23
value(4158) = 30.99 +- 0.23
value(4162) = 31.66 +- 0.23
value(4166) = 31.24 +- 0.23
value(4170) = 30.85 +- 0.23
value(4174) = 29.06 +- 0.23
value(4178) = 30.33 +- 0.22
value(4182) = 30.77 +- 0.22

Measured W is 1.4 Ang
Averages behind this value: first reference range 29.9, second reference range 30.9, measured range 29.2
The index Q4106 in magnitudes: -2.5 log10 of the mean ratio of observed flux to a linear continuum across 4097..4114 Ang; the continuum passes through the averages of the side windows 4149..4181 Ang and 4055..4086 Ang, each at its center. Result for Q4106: 0.13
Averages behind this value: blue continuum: 29.8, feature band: 26.8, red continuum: 30.7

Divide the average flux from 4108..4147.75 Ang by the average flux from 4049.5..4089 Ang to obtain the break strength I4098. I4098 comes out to 1.02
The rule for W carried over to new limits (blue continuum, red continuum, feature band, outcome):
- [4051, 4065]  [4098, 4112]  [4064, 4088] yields -1.03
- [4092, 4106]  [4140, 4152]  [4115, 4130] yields -1.19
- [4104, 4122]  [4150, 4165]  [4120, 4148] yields -0.39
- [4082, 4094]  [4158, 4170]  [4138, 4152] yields -0.04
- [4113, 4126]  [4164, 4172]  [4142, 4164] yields -0.09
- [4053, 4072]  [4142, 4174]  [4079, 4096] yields -0.30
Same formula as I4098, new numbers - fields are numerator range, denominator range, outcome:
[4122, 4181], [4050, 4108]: 1.06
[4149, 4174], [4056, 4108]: 1.07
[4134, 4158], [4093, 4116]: 1.12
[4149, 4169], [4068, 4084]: 1.05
